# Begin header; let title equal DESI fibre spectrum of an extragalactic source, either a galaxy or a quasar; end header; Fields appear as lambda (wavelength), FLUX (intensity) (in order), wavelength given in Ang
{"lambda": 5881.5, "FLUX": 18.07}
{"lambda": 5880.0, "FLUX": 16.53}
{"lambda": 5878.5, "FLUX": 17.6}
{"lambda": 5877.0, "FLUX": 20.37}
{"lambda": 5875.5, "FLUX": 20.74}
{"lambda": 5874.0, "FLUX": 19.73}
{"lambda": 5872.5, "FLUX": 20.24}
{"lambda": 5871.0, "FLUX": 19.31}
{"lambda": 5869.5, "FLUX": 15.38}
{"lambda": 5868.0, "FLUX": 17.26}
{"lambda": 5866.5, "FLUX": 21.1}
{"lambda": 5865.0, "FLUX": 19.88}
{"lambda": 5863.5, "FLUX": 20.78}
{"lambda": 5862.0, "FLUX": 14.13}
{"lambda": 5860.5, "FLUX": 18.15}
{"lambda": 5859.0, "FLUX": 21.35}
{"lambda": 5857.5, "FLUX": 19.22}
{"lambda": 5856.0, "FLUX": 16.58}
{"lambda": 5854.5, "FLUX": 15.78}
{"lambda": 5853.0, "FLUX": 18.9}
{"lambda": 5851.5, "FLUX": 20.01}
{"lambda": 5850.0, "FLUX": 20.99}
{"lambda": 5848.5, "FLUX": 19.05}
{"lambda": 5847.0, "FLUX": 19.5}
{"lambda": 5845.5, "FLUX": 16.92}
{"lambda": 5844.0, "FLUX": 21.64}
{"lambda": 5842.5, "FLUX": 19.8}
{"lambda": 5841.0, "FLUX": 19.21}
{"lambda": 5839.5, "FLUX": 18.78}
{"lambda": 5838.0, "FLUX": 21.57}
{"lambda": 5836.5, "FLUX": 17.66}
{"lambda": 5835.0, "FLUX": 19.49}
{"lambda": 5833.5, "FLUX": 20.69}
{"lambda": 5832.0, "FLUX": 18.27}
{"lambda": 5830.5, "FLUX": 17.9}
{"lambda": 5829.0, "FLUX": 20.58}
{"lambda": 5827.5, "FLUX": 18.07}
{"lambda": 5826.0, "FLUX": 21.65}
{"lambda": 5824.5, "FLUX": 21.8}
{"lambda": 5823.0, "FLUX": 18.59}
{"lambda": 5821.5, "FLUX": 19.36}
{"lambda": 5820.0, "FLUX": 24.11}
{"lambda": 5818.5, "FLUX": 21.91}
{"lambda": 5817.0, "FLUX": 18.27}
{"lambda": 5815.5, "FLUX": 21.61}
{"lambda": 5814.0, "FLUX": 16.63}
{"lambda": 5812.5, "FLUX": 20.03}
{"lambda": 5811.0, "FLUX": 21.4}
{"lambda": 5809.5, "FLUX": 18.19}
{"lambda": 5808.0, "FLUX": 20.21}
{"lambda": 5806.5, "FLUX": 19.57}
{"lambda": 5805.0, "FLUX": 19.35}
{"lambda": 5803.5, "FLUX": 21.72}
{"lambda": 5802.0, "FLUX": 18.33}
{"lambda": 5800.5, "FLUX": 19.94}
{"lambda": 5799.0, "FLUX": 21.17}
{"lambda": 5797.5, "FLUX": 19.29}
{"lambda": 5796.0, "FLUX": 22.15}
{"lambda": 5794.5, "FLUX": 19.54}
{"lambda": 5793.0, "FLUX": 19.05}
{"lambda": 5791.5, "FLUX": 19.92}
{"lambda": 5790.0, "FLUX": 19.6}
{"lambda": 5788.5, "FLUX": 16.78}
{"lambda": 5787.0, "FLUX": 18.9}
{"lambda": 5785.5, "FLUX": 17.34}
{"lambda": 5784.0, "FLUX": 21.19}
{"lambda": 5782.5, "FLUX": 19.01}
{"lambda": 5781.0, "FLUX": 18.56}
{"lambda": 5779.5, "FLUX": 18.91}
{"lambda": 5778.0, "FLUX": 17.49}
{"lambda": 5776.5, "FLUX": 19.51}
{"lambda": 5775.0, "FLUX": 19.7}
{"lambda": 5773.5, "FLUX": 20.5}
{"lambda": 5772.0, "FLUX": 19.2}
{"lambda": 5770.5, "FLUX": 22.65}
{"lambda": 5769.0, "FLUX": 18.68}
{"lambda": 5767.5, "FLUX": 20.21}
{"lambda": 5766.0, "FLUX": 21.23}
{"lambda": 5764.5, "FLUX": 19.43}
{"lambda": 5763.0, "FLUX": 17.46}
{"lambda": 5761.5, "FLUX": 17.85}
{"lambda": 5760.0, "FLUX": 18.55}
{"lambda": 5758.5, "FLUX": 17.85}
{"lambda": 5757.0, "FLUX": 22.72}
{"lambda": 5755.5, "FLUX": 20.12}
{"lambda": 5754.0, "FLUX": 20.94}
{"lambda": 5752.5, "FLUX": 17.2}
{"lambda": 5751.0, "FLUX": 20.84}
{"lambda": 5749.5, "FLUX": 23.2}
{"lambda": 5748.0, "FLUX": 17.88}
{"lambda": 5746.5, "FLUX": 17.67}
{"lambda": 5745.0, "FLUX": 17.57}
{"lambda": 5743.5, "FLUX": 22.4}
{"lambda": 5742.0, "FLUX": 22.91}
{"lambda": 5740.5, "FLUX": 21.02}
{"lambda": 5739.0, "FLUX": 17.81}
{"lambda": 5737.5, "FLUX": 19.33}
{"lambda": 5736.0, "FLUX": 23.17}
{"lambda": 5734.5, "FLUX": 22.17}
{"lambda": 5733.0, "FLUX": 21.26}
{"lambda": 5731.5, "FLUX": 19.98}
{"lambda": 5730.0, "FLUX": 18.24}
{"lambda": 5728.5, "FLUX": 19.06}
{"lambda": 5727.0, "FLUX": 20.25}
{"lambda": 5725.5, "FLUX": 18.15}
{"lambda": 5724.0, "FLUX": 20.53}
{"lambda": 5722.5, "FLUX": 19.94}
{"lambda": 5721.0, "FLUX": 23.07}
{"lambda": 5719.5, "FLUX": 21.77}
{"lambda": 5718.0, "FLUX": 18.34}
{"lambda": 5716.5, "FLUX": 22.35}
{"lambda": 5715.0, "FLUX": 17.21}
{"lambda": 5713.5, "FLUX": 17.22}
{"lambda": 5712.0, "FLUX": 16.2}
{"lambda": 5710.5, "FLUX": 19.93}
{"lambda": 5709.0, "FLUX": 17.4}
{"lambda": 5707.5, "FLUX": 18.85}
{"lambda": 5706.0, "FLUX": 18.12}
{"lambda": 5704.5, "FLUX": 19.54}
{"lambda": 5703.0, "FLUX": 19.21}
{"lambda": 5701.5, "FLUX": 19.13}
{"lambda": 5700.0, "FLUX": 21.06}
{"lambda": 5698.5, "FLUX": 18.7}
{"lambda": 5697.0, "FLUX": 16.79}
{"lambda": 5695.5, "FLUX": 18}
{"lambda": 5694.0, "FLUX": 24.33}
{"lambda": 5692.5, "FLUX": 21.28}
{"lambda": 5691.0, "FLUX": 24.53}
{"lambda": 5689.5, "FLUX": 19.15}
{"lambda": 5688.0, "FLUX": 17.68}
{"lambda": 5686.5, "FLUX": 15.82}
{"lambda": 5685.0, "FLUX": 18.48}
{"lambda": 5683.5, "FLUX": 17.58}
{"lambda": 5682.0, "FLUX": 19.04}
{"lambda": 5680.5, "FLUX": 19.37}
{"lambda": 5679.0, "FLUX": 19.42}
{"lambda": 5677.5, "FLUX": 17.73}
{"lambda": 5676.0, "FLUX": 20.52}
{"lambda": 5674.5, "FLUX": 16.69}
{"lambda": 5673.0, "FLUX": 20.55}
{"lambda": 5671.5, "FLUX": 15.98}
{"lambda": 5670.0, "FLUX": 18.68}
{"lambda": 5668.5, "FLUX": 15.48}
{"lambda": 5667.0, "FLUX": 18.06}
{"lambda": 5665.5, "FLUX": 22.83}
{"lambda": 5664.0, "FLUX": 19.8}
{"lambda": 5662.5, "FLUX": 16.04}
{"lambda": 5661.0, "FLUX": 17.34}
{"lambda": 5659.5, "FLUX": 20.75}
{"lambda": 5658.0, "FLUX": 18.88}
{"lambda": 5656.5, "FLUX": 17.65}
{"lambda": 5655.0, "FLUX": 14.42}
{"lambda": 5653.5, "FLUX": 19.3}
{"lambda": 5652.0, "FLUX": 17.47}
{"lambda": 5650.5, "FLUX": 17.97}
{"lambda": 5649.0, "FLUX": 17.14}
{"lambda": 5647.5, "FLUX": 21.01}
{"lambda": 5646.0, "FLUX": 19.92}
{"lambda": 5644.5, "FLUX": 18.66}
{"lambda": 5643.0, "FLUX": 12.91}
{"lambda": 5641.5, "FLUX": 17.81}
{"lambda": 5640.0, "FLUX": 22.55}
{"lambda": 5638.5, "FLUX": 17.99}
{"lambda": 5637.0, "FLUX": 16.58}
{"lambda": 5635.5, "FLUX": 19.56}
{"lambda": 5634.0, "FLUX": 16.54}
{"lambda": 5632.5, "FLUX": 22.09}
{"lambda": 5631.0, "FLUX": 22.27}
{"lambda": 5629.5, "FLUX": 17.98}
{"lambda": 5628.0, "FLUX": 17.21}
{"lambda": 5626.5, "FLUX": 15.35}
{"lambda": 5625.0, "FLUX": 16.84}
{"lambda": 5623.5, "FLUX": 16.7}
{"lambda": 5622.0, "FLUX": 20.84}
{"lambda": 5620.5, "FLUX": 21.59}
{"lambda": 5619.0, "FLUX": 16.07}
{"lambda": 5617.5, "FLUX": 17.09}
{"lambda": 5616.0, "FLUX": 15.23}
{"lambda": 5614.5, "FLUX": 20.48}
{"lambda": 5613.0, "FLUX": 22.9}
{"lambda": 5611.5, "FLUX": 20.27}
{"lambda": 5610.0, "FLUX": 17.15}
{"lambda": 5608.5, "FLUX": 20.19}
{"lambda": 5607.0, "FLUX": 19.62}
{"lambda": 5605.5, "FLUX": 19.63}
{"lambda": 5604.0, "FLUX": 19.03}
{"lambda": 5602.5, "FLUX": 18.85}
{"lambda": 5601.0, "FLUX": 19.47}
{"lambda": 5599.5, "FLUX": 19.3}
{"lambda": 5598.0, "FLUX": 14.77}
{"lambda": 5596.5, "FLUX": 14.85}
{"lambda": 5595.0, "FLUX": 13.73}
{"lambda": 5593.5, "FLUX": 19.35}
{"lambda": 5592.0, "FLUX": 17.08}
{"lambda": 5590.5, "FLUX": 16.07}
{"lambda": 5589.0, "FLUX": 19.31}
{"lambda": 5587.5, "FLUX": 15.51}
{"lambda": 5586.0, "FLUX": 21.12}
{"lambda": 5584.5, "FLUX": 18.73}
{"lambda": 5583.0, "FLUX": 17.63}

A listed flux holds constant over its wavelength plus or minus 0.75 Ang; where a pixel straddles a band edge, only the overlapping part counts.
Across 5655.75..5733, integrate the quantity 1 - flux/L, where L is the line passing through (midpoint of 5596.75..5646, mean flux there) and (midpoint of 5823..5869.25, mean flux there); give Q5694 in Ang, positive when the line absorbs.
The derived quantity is -1.5 Ang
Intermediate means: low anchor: 18.5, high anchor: 19.2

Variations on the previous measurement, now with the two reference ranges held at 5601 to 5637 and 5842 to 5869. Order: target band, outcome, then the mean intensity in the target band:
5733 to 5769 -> -2.13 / 20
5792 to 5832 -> -2.32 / 20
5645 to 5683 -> 0.71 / 18.5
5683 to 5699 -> -0.42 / 19.3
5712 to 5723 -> -0.51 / 19.7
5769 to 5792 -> -0.46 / 19.3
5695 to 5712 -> 0.14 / 18.7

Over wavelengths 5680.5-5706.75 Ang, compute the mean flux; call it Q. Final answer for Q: 19.3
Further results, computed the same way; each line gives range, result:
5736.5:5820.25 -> 19.7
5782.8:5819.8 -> 19.7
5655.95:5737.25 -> 19.3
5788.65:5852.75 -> 19.8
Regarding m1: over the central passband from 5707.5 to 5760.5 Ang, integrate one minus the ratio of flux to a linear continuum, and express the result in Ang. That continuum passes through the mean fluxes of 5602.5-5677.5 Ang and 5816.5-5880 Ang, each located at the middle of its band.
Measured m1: -2.7 Ang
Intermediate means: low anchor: 18.5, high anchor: 19.3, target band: 19.8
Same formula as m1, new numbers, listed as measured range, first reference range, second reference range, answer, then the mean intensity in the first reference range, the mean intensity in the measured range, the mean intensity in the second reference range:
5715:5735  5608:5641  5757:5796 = -1.2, 18.8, 20.3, 19.3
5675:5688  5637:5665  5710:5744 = 0.4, 18.2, 18.4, 20.1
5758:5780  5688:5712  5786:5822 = 0.5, 19.6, 19.3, 19.9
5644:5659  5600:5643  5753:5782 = 0.5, 18.8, 18.3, 19.5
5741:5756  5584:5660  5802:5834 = -0.6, 18.3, 20.1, 20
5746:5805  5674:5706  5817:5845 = 0.4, 19.2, 19.6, 20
